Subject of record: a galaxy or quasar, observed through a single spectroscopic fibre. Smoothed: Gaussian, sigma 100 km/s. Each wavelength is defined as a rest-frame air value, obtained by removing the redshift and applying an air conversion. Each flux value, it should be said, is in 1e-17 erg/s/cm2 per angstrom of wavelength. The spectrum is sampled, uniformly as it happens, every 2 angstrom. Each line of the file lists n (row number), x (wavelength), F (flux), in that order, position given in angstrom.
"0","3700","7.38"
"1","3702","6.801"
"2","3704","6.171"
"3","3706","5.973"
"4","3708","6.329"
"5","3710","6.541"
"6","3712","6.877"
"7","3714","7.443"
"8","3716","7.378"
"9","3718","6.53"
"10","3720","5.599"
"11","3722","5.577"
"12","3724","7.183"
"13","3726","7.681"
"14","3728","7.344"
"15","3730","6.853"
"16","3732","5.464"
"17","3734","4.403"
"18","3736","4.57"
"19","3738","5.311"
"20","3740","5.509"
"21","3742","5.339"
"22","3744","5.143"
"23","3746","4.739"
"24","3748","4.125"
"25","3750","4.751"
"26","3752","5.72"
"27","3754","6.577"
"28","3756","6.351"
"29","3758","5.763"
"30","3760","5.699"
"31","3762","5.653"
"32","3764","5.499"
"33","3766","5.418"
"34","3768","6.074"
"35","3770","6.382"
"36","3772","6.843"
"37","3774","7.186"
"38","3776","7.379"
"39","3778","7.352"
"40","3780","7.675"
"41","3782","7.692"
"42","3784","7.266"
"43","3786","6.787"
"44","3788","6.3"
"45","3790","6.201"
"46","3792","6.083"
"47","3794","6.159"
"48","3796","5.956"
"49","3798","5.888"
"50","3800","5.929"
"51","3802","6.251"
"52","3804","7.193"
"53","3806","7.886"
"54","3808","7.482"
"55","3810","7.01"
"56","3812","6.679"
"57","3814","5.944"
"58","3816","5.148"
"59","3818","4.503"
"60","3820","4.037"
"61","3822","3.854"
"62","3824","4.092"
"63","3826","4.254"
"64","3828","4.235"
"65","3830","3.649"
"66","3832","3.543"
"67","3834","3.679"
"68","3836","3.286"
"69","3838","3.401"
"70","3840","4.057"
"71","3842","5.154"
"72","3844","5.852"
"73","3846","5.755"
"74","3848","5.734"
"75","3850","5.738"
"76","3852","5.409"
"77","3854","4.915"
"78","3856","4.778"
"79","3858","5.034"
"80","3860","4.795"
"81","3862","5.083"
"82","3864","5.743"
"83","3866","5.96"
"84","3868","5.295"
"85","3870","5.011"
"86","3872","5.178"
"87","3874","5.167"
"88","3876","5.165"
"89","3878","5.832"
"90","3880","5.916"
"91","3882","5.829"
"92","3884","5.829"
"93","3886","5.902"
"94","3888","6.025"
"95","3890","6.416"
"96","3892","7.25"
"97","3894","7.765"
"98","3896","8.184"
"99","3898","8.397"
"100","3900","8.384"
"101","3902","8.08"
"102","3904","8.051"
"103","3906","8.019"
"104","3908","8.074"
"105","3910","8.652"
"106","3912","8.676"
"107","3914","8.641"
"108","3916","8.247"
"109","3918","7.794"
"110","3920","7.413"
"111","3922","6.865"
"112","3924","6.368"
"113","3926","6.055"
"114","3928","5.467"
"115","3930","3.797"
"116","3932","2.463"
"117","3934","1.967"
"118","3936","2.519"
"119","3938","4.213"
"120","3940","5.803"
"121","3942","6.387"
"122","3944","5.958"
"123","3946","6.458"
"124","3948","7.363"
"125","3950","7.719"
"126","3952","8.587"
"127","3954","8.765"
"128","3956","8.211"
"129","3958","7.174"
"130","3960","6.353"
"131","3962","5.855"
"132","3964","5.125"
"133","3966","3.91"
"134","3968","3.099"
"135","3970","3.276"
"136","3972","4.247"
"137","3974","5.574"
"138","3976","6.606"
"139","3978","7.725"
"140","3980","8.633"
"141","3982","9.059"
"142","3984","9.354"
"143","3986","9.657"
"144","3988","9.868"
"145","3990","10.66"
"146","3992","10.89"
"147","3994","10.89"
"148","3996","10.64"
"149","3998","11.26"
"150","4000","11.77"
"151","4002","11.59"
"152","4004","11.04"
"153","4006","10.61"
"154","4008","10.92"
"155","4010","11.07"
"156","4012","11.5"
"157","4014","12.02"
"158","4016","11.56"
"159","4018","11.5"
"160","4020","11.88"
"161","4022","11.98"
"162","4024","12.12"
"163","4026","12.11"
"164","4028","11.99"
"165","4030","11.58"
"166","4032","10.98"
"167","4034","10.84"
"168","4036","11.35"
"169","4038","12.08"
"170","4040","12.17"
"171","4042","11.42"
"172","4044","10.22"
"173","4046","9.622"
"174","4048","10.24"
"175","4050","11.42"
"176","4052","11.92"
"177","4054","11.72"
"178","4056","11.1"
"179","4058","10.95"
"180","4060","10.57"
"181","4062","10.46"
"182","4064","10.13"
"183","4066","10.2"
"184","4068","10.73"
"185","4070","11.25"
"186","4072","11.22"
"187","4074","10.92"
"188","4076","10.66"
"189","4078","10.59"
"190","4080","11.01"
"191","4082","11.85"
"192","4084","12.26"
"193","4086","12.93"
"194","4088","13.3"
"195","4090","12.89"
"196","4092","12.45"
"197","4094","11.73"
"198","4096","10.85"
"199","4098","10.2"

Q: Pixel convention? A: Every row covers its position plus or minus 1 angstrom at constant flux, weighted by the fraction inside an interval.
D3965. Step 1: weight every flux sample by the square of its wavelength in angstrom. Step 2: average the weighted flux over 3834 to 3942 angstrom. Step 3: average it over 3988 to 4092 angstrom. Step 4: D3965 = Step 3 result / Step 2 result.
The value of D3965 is 2.1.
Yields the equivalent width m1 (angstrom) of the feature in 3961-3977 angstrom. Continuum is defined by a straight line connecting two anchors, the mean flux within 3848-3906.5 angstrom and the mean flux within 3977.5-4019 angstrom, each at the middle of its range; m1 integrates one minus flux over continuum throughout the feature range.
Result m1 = 8.10 angstrom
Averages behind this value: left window 6.15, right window 10.6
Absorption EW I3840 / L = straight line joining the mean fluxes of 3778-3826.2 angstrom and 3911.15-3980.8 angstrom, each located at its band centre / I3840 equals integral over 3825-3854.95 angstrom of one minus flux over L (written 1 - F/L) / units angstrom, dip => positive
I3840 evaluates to 7.60 angstrom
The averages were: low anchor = 6.15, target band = 4.58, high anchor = 6.08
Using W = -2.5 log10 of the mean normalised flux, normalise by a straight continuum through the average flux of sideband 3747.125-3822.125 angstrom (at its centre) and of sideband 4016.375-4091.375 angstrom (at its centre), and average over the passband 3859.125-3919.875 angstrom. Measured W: 0.21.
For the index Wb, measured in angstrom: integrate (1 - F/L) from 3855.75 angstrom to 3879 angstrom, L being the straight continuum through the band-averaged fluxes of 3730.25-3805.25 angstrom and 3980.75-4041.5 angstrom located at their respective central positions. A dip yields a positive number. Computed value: 8.2 angstrom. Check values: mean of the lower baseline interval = 6.03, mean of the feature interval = 5.27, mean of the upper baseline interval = 11.2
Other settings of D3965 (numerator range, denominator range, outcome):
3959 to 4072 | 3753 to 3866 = 1.96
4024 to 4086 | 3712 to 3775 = 2.20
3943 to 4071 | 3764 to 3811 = 1.62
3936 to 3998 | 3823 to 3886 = 1.55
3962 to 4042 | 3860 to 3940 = 1.65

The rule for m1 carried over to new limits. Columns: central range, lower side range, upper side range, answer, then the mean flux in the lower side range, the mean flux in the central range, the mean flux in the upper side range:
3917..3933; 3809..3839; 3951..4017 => 3.01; 4.49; 5.78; 8.71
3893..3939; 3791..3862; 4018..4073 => 5.26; 5.24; 6.7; 11.2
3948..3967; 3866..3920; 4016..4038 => 4.77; 6.98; 6.88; 11.6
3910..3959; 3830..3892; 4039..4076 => 5.89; 5.19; 6.42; 10.9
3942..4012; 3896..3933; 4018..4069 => 7.46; 7.22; 8.25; 11.2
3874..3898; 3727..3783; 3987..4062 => 5.99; 5.96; 6.41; 11.2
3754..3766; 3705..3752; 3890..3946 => 0.45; 5.94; 5.83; 6.64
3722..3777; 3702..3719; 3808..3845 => 0.81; 6.66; 5.88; 4.66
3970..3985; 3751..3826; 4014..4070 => 4.40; 6.19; 7.04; 11.2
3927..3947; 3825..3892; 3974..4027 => 8.97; 5.11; 4.5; 10.6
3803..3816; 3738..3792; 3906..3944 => -1.63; 6.12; 6.89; 6.13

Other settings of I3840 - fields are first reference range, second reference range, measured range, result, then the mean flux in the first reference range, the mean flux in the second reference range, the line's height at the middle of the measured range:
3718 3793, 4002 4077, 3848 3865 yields 5.8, 6.1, 11.2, 7.91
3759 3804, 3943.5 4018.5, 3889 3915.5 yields -1.0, 6.46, 8.59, 7.75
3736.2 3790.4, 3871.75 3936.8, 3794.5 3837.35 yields 6.7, 6.08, 6.52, 6.24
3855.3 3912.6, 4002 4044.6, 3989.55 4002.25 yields -0.7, 6.49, 11.5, 10.5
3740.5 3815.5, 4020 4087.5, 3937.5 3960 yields 5.7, 6.27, 11.3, 9.36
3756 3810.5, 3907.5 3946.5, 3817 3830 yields 4.6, 6.55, 6.06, 6.41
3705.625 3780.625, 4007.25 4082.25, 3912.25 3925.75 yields 2.3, 6.1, 11.2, 9.08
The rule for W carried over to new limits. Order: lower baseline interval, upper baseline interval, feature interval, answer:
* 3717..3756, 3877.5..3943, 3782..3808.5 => -0.10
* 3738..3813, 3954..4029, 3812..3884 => 0.42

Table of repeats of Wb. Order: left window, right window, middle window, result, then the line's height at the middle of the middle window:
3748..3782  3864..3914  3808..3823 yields 2.4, 6.48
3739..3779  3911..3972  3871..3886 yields 0.9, 5.95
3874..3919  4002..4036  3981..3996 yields 0.5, 10.4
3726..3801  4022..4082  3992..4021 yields -2.7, 10.3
